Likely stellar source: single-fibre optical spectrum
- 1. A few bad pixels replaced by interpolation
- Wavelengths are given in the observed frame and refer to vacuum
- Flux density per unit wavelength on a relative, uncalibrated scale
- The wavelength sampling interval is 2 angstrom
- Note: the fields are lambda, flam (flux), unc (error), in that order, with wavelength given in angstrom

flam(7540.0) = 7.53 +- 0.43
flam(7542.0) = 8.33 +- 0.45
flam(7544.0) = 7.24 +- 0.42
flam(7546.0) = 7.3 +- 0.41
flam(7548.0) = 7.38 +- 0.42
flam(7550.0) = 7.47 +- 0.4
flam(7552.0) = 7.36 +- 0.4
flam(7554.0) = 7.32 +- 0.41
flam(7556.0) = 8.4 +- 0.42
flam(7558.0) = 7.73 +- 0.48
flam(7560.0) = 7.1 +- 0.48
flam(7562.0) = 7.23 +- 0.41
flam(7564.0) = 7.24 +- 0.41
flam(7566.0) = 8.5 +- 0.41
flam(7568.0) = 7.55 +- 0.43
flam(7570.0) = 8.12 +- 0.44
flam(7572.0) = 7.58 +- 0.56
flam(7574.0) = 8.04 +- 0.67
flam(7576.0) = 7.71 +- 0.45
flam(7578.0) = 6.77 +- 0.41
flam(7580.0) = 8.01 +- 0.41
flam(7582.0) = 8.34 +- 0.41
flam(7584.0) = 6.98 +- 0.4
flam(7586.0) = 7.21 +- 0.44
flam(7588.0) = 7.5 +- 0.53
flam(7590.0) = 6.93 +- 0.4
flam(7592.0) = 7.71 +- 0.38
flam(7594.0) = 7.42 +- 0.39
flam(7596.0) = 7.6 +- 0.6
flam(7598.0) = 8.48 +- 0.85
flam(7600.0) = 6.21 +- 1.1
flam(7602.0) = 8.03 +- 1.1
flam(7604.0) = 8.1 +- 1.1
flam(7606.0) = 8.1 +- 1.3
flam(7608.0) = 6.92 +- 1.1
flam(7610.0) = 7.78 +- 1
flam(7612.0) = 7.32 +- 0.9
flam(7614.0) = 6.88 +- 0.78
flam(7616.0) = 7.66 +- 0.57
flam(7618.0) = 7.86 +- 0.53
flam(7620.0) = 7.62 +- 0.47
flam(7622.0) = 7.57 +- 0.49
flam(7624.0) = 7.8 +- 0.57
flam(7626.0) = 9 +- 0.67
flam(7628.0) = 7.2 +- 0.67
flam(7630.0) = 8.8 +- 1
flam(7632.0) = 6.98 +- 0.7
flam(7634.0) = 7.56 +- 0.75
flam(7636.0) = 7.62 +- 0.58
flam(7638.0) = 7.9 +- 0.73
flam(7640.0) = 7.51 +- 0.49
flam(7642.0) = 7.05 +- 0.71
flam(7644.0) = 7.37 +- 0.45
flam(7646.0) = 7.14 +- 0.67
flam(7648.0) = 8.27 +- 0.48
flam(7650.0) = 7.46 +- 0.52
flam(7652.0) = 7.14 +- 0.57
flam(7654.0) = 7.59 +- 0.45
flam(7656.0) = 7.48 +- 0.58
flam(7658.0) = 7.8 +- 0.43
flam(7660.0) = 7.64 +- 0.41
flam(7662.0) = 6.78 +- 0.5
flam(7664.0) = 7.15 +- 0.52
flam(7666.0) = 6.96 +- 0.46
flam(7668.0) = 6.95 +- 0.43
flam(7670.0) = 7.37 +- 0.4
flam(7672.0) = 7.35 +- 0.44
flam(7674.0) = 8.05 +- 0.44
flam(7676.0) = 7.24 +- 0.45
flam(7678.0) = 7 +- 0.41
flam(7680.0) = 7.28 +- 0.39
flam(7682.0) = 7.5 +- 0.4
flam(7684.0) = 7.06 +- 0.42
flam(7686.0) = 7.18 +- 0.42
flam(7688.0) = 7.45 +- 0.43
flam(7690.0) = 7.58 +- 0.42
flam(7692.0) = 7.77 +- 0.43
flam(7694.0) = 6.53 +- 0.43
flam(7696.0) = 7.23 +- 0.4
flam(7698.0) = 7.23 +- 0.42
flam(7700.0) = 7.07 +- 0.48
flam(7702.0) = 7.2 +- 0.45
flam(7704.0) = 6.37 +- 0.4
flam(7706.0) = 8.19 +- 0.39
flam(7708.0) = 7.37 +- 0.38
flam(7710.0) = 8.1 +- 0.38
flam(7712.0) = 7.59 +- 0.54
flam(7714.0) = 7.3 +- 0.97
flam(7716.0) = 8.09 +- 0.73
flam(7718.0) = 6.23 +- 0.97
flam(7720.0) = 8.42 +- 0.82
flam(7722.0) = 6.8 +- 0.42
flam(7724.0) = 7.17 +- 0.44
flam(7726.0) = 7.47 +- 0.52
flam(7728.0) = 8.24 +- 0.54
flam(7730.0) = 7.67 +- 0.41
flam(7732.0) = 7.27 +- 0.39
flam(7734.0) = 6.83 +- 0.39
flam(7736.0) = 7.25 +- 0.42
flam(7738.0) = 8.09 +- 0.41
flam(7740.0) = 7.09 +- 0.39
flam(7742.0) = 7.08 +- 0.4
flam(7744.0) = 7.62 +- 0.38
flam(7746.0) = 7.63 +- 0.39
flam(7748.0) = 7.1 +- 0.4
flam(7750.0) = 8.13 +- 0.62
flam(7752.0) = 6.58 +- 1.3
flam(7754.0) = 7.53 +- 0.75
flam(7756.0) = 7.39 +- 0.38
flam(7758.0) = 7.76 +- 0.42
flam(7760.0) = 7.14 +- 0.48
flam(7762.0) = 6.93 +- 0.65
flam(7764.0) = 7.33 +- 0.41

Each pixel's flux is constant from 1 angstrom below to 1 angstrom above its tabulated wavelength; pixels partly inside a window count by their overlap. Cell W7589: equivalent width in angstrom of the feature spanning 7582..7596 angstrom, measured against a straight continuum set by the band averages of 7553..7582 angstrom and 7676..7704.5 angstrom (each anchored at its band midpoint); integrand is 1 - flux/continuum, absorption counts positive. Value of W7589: 0.4 angstrom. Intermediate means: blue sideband 7.69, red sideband 7.19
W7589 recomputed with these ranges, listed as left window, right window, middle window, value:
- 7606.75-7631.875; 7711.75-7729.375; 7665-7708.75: 1.60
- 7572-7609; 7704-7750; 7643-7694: 0.98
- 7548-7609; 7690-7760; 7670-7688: 0.27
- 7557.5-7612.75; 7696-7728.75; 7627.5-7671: 0.30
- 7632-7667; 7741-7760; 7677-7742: 0.49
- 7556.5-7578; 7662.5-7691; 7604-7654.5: -1.14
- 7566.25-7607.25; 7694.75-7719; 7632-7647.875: 0.06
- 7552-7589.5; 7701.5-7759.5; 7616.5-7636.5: -0.67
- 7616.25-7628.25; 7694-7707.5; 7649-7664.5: 0.36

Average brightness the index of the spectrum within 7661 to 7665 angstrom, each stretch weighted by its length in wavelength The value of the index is 6.96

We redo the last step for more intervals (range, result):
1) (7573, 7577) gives 7.88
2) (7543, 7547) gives 7.27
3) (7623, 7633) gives 7.96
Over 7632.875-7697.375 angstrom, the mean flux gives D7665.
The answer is 7.37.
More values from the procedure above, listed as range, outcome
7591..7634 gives 7.67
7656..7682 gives 7.31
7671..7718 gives 7.36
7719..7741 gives 7.48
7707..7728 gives 7.49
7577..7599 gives 7.54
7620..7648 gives 7.67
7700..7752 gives 7.43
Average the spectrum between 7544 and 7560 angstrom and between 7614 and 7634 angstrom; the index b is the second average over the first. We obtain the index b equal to 1.03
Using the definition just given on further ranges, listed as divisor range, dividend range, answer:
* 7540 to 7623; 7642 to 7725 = 0.97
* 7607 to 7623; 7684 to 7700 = 0.97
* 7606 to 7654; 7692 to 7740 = 0.97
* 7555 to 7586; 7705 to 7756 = 0.97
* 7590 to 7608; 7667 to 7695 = 0.96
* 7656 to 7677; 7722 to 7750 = 1.01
